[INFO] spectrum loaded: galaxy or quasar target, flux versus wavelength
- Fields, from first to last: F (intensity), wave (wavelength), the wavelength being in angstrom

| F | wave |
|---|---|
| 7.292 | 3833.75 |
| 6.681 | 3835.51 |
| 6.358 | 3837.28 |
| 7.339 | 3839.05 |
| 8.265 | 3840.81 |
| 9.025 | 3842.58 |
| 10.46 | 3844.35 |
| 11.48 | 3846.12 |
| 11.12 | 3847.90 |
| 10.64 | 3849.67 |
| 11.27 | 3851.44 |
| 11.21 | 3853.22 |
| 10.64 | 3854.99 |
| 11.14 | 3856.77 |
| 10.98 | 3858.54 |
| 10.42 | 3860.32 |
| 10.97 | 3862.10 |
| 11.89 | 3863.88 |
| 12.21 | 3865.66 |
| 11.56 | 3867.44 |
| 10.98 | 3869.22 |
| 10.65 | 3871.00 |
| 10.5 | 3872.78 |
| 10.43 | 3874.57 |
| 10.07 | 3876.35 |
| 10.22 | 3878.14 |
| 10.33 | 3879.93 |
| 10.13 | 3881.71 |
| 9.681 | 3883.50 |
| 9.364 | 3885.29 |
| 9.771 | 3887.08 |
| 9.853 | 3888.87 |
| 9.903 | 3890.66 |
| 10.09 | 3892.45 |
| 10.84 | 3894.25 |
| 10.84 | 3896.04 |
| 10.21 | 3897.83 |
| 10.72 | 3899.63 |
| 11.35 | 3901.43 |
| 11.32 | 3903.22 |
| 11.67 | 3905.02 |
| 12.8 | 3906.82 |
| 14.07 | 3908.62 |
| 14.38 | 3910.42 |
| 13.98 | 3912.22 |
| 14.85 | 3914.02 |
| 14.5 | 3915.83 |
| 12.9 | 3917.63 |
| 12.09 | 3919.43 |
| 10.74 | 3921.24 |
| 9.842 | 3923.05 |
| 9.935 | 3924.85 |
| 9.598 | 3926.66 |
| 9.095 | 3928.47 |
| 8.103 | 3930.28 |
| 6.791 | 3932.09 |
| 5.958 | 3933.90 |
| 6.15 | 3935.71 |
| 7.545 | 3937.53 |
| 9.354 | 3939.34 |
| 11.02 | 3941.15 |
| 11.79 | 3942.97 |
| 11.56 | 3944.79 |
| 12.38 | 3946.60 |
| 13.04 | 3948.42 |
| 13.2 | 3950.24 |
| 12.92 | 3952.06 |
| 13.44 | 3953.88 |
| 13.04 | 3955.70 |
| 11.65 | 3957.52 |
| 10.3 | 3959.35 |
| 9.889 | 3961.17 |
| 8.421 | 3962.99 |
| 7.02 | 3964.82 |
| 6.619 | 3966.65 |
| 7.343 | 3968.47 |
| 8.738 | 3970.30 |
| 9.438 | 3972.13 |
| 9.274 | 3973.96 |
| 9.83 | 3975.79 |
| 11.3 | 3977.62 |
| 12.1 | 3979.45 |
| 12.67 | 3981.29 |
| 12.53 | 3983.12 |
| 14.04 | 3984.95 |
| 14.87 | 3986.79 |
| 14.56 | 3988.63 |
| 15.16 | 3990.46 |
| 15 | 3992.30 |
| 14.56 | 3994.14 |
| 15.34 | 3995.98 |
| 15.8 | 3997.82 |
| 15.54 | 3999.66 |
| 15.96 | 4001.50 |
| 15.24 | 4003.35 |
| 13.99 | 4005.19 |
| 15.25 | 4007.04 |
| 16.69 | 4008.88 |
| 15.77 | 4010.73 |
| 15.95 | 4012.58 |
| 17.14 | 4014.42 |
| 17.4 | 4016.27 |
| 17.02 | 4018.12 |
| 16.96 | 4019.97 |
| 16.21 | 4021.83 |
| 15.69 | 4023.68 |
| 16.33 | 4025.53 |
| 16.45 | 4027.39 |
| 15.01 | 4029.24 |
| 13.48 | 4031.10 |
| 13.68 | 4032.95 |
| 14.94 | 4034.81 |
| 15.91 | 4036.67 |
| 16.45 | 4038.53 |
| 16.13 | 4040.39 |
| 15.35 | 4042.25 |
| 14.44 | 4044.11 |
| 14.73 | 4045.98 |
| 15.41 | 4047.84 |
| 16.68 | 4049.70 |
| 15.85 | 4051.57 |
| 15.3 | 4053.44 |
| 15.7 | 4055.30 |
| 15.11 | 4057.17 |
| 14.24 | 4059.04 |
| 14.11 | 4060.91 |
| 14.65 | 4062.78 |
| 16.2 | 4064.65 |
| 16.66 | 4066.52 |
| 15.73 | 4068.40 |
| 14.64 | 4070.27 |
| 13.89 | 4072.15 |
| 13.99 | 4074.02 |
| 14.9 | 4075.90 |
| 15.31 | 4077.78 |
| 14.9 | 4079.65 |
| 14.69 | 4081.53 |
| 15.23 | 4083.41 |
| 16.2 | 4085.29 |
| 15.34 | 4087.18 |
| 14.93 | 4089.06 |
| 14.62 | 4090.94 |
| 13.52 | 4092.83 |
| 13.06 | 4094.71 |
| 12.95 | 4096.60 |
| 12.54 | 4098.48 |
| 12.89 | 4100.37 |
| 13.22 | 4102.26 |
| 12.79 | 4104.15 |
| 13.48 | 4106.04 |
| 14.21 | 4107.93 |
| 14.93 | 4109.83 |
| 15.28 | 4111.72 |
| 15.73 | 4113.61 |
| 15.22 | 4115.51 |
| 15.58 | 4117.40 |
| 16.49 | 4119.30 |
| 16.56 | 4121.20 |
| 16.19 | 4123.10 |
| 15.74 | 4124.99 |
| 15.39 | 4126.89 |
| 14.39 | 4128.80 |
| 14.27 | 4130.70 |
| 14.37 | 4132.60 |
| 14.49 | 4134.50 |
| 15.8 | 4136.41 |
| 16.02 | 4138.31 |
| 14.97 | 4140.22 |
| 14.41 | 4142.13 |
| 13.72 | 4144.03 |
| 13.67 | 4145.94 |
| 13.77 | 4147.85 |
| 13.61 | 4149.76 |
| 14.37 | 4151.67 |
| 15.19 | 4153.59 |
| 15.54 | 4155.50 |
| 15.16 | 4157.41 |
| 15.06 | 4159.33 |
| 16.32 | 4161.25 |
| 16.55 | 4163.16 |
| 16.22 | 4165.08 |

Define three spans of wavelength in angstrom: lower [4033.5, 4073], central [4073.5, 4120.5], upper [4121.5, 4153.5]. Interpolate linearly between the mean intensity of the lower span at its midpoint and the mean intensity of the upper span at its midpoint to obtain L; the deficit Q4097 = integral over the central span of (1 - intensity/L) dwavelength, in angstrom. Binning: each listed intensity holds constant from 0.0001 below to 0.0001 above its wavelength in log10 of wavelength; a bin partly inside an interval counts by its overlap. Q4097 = 1.7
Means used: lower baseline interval 15.3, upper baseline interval 14.7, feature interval 14.5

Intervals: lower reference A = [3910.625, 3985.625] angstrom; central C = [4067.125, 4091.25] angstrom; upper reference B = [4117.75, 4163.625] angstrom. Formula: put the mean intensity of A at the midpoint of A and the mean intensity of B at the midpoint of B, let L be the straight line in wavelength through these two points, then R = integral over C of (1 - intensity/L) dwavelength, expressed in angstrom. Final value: -2.35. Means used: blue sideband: 10.6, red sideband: 15.1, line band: 15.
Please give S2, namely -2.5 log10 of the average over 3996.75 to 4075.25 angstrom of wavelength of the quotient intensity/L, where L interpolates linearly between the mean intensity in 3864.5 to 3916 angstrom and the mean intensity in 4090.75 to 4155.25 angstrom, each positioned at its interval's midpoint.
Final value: -0.17 mag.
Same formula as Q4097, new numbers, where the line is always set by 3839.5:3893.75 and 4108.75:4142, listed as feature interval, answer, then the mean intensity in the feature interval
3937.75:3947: 0.80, 10.9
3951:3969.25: 3.15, 10.1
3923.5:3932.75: 2.25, 8.81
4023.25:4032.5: -1.22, 15.3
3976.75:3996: -1.55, 13.8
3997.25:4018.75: -4.62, 16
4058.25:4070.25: -0.87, 15.2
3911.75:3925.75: -1.04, 12.3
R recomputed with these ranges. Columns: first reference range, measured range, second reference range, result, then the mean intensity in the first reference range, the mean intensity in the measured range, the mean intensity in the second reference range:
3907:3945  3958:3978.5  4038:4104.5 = 5.0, 10.7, 8.98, 14.8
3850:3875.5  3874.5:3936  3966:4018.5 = 6.2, 11.1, 10.7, 13.6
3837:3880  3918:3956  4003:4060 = 7.3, 10.5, 10.4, 15.6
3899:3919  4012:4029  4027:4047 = -1.9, 13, 16.5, 15.1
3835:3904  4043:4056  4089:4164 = -2.0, 10.3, 15.4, 14.7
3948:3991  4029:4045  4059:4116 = -2.3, 11.3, 15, 14.5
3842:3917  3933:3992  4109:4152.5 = 7.4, 11.2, 10.9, 15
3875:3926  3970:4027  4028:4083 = -3.0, 11.3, 14.5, 15.1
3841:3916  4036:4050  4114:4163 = -2.0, 11.1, 15.6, 15.1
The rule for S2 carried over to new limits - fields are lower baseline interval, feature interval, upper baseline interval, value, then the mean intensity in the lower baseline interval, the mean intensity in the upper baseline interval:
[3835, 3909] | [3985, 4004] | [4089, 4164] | -0.21 mag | 10.5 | 14.7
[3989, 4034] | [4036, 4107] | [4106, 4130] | 0.05 mag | 15.6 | 15.4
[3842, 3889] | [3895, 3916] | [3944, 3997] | -0.13 mag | 10.7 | 11.7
